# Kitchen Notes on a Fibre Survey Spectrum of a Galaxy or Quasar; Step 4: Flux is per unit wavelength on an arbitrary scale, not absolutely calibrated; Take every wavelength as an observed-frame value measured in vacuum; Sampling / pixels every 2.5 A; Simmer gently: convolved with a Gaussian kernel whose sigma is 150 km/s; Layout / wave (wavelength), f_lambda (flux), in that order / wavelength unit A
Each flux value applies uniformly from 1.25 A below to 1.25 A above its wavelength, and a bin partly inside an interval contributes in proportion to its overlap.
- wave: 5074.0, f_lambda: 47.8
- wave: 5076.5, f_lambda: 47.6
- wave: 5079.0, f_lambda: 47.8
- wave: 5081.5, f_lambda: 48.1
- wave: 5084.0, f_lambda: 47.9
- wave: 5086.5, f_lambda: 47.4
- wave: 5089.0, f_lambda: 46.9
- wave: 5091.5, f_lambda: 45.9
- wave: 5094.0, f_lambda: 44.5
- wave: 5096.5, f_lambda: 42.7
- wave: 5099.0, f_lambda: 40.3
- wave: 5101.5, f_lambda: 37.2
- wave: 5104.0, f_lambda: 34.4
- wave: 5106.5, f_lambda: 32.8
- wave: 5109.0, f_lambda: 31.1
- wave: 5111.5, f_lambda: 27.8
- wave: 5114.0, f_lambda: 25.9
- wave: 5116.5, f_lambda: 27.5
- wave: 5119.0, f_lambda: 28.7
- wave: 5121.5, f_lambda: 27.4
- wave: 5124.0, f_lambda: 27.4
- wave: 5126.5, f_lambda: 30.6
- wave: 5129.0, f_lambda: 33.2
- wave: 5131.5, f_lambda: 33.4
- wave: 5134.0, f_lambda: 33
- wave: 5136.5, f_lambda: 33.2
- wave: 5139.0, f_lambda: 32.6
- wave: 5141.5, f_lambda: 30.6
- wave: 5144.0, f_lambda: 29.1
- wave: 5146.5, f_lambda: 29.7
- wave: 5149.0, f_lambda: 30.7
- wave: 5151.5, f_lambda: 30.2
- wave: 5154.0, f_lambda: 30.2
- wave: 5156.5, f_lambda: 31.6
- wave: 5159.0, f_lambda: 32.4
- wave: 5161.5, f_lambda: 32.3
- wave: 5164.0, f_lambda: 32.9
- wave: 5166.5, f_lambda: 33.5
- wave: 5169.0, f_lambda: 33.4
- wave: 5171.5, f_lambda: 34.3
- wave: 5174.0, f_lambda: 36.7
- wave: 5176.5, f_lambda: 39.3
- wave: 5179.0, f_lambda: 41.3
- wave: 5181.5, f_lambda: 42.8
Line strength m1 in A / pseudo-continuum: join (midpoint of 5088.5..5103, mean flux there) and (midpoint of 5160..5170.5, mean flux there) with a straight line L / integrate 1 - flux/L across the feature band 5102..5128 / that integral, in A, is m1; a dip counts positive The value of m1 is 6.7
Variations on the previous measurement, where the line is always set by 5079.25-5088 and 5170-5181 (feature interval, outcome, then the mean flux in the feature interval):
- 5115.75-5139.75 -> 6.88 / 30.7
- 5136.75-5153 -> 4.21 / 30.6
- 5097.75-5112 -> 3.54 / 34.3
